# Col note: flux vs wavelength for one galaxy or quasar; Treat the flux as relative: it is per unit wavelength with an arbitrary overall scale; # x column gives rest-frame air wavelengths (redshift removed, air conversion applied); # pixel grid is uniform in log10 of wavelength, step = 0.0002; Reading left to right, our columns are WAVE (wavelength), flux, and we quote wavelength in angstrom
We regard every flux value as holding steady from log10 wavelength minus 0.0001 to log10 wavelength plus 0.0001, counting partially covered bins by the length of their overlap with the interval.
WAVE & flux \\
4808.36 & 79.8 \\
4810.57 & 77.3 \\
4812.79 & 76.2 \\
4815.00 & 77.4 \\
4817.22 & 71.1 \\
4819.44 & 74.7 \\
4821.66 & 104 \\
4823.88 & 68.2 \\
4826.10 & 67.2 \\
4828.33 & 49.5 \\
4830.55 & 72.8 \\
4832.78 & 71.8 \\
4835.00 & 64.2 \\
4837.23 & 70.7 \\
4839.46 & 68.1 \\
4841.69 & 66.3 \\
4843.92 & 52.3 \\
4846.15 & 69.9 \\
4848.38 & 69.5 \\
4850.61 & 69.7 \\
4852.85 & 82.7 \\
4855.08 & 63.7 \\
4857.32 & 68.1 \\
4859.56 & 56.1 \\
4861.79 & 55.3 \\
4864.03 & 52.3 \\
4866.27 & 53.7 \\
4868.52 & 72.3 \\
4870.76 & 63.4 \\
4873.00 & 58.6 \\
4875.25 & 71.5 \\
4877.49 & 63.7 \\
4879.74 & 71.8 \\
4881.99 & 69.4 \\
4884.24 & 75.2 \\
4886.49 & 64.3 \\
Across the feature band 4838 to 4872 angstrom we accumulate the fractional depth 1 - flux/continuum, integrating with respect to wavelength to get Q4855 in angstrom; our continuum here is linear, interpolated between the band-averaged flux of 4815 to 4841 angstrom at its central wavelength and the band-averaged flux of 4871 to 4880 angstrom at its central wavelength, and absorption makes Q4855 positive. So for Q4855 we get 1.9 angstrom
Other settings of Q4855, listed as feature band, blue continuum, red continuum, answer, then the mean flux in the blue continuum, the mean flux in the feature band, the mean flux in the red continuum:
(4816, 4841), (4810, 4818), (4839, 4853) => 0.3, 75.6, 71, 67.4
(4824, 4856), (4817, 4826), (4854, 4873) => 1.5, 79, 67.1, 60.5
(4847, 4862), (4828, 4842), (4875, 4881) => 0.1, 67.1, 67.2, 68.6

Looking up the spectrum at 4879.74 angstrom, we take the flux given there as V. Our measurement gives 71.8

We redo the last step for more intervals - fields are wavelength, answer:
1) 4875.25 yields 71.5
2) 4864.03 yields 52.3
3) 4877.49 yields 63.7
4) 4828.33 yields 49.5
